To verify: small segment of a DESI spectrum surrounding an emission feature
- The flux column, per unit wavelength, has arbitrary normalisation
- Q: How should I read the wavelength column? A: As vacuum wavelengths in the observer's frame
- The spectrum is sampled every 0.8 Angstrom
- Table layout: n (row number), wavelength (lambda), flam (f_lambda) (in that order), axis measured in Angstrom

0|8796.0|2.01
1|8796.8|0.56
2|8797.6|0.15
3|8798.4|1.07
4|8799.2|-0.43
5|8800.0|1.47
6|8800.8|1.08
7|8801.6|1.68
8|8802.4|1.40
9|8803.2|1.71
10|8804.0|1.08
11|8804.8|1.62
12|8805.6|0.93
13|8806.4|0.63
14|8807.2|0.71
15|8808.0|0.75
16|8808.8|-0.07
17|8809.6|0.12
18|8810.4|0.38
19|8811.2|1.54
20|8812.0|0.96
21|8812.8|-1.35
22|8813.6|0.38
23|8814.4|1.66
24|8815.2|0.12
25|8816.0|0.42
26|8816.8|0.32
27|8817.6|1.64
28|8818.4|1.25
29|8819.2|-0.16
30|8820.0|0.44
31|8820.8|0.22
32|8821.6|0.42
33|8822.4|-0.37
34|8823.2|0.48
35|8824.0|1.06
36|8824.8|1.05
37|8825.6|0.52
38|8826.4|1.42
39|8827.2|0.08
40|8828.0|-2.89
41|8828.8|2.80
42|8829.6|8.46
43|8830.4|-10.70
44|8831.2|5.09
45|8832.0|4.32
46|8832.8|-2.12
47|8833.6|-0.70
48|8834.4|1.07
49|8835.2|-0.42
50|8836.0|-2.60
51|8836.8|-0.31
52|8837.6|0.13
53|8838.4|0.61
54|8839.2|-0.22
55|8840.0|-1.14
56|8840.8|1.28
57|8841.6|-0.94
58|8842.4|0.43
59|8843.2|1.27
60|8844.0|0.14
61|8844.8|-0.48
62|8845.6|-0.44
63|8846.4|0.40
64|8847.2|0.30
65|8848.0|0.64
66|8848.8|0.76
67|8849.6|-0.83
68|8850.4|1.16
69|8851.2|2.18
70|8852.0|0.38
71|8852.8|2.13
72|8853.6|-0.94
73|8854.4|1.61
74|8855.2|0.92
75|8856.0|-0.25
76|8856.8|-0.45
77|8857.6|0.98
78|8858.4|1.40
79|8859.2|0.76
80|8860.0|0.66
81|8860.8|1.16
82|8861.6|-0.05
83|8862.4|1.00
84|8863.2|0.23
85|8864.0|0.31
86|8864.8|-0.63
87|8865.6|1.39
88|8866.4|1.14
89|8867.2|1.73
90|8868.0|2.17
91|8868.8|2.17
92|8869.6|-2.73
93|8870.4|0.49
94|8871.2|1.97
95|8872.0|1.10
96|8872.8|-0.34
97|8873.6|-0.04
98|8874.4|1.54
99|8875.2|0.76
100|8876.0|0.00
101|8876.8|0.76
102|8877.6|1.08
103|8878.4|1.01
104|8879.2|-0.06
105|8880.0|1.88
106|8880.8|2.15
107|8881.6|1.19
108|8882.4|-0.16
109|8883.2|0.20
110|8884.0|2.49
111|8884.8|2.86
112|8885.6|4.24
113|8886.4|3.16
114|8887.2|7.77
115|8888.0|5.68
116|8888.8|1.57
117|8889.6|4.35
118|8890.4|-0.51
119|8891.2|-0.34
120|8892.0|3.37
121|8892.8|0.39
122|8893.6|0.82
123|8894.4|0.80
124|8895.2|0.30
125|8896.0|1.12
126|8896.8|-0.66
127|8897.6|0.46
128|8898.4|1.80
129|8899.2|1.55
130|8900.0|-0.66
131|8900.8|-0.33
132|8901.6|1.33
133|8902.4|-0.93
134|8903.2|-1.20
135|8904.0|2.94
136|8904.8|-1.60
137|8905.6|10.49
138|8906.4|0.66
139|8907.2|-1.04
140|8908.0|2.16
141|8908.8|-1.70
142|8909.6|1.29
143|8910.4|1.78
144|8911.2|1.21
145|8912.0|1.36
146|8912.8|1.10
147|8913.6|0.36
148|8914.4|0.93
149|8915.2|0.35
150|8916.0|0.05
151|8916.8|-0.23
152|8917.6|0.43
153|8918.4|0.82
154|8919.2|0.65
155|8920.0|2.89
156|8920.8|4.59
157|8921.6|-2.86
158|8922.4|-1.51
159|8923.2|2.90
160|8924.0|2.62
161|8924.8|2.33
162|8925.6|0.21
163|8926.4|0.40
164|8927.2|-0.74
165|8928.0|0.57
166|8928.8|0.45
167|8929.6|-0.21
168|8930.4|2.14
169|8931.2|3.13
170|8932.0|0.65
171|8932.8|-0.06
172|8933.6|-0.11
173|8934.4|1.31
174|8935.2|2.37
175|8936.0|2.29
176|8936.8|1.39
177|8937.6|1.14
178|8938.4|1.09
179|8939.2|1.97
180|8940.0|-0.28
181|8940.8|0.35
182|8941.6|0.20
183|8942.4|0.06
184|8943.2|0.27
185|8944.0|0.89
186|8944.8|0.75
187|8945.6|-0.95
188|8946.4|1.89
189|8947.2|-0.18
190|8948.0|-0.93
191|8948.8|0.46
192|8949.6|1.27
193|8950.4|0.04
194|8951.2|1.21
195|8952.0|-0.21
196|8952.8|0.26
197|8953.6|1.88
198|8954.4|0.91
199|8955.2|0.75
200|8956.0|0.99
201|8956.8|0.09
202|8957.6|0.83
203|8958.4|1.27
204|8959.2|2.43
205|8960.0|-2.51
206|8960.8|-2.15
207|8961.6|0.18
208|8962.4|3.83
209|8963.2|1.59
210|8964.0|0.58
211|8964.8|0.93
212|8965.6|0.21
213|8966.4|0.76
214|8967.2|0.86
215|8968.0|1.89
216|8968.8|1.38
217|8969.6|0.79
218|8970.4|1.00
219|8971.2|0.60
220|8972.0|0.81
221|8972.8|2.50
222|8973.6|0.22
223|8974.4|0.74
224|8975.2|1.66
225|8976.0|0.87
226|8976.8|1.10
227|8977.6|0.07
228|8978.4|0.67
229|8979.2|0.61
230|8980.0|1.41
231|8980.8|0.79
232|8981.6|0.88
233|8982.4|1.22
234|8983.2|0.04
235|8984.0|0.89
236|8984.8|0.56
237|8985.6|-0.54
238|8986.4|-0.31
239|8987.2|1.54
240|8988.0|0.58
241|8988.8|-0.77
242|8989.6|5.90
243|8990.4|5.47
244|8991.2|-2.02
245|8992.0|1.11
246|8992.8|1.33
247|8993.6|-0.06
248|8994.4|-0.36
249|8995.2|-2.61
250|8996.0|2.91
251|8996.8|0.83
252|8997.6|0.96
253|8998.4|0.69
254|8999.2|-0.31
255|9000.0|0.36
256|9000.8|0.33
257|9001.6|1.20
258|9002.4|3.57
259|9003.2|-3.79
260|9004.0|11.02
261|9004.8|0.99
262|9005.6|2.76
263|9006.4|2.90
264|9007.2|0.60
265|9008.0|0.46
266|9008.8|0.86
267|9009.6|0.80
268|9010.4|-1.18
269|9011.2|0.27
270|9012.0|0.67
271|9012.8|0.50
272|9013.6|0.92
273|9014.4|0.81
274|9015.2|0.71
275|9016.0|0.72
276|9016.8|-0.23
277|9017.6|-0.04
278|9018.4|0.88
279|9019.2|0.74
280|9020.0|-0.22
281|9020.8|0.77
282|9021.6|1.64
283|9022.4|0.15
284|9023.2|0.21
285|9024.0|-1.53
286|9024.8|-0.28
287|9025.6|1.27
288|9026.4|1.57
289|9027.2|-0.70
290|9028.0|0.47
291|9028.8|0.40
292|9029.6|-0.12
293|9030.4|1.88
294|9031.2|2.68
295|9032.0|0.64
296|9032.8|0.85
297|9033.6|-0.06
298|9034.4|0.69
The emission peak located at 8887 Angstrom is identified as Hgamma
